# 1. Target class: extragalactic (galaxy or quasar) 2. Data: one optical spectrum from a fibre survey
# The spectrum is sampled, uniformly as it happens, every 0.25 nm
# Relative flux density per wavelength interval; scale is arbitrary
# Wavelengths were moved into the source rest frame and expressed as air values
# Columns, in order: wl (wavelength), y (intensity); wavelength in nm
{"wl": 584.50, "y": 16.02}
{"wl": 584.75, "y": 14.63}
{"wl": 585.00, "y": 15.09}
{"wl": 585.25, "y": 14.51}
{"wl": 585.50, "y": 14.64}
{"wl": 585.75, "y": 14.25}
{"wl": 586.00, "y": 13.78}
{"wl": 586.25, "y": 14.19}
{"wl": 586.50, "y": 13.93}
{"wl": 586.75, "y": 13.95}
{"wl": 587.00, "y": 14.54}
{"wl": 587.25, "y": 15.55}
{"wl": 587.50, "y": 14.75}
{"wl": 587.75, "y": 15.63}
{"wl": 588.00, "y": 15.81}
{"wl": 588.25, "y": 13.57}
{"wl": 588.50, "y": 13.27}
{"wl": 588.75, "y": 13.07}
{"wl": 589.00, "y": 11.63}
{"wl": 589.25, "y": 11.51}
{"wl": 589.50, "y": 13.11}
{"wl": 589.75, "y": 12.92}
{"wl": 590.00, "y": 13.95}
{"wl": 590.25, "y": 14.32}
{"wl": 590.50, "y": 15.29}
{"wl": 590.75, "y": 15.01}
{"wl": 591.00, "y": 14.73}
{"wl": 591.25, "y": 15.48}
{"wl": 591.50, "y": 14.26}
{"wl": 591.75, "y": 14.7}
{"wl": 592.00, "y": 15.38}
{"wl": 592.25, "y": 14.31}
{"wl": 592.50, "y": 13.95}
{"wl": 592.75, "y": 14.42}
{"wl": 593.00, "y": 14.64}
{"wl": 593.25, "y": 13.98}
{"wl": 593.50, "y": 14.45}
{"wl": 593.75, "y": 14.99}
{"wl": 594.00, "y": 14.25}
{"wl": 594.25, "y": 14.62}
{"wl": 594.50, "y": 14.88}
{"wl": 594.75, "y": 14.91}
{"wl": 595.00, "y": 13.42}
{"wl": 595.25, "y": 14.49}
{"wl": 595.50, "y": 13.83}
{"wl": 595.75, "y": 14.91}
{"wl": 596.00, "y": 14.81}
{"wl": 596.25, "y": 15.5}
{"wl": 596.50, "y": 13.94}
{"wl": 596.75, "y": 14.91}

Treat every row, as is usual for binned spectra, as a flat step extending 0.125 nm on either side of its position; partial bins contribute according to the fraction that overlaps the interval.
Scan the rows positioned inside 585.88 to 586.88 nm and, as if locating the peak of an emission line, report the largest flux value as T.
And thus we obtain 14.19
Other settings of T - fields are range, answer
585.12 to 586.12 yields 14.64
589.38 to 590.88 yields 15.29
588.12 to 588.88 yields 13.57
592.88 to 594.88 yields 14.99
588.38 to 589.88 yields 13.27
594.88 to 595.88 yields 14.91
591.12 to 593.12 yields 15.48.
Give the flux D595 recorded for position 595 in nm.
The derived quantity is 13.42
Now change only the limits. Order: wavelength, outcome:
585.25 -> 14.51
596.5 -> 13.94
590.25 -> 14.32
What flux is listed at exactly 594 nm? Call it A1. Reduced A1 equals 14.25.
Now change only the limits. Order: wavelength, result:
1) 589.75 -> 12.92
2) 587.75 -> 15.63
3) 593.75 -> 14.99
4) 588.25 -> 13.57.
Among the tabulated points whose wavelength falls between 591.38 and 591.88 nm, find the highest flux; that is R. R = 14.7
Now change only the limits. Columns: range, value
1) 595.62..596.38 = 15.5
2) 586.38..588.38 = 15.81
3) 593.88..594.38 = 14.62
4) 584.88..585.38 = 15.09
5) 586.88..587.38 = 15.55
